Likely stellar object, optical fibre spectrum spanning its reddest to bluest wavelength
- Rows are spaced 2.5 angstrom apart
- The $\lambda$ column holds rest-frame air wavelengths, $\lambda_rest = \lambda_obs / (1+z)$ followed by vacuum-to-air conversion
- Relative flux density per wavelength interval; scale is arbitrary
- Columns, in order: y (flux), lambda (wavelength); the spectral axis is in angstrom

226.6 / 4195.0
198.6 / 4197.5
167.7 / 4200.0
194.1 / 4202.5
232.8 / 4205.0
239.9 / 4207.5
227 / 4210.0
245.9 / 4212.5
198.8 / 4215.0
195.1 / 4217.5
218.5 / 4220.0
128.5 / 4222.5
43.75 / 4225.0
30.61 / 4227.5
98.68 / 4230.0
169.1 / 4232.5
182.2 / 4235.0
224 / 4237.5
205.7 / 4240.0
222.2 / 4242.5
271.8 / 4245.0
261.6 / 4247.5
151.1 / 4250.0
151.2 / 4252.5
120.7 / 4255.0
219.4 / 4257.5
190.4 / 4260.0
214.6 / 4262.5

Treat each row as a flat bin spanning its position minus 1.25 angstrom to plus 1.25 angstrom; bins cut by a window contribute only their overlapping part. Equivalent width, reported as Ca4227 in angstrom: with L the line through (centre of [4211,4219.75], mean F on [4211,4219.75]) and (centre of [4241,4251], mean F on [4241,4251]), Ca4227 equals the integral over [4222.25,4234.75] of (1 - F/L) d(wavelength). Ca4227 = 6.9 angstrom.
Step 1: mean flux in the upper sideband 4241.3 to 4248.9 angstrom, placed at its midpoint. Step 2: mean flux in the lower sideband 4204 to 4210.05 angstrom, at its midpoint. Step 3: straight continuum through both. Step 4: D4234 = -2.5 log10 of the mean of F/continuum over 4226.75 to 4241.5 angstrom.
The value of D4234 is 0.49 mag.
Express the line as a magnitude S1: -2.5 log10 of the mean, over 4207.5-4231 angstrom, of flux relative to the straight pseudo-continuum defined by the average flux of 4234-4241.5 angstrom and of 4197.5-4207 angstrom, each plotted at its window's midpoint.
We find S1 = 0.26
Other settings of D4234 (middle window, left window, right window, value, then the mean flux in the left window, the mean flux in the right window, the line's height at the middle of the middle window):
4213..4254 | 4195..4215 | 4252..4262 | 0.11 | 215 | 175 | 193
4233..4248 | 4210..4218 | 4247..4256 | -0.24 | 217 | 165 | 180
